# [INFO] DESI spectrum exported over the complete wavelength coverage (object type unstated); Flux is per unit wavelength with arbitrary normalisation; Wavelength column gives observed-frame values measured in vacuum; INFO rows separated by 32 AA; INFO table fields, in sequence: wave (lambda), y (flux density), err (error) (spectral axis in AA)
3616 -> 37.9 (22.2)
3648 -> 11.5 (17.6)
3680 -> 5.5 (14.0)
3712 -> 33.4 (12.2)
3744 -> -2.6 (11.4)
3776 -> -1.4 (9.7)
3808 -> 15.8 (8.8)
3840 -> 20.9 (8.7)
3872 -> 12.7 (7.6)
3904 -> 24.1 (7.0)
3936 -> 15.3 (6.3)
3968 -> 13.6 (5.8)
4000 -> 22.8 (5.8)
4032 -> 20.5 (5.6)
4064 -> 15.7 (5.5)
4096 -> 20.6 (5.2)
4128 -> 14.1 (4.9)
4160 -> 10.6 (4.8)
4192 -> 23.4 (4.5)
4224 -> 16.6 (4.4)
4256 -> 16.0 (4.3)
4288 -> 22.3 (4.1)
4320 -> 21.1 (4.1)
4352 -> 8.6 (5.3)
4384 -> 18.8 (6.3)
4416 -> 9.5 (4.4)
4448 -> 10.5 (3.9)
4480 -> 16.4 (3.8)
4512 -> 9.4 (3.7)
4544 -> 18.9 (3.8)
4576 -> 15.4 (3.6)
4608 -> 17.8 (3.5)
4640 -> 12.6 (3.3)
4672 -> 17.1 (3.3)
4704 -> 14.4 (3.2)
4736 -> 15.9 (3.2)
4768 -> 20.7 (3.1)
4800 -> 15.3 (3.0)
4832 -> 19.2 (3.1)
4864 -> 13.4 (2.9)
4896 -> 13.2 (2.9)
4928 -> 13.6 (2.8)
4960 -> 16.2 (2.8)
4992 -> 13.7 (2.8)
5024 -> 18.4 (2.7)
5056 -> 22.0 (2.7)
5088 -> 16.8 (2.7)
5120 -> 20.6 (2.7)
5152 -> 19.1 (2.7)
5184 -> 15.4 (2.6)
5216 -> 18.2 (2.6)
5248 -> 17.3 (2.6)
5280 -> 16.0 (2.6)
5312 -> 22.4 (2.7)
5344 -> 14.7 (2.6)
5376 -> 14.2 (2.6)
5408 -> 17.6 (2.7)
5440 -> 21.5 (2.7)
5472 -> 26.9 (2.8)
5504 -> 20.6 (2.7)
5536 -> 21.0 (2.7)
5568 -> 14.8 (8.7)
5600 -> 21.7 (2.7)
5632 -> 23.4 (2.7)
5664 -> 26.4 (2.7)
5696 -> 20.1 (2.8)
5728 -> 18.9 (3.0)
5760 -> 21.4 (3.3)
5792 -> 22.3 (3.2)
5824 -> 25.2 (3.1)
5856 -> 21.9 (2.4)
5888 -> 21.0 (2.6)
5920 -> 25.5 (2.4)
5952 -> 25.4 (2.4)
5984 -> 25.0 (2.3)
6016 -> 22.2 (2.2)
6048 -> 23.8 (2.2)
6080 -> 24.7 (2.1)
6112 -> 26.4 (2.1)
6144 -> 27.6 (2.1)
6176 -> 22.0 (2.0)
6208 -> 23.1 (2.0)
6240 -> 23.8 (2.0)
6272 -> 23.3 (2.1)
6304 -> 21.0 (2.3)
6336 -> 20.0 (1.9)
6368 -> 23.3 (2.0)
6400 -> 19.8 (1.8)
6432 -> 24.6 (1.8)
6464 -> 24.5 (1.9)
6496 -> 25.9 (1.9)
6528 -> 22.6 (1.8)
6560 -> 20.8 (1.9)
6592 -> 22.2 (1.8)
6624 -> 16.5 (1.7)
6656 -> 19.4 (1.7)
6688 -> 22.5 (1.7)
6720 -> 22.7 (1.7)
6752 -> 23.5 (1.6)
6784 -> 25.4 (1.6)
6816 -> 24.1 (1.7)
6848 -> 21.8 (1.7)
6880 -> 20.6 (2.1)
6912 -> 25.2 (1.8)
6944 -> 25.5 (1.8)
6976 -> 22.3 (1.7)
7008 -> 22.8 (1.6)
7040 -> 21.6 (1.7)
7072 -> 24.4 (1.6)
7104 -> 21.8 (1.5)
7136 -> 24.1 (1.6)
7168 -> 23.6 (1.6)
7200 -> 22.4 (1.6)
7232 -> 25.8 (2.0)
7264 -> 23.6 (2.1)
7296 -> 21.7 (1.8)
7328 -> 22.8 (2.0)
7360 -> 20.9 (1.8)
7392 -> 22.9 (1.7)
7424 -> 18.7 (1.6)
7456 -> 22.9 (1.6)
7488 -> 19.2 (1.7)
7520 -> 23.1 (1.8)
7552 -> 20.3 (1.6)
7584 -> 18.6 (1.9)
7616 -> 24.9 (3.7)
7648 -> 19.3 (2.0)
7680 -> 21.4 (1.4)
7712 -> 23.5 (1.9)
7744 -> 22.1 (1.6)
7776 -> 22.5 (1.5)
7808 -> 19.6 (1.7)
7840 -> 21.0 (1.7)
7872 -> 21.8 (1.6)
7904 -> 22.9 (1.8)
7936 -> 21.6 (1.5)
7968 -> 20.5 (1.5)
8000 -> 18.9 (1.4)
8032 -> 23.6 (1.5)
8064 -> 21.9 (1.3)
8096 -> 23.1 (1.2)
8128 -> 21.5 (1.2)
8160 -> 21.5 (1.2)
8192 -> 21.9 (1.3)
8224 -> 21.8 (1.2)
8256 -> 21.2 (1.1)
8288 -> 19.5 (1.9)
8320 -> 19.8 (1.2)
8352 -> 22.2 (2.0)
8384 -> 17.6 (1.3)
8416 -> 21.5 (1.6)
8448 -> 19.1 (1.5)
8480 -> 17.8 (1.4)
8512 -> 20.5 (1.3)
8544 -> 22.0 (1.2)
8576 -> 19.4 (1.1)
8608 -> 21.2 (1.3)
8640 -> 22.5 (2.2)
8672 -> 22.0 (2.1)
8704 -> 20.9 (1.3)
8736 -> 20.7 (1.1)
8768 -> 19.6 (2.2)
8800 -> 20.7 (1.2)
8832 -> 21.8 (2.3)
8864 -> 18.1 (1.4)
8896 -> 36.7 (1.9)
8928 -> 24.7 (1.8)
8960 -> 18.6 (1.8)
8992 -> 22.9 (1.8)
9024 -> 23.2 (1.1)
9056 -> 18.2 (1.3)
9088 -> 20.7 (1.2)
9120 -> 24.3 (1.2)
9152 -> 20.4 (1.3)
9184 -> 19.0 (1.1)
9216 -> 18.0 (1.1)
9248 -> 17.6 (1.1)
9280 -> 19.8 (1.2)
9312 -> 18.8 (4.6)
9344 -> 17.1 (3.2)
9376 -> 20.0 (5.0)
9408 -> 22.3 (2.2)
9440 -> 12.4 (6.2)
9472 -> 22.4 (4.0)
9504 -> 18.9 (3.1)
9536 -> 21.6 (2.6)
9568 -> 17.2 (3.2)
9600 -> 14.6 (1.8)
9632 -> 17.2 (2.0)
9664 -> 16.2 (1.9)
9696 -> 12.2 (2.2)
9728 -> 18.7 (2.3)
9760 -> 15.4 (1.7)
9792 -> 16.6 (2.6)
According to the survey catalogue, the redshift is 0.357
